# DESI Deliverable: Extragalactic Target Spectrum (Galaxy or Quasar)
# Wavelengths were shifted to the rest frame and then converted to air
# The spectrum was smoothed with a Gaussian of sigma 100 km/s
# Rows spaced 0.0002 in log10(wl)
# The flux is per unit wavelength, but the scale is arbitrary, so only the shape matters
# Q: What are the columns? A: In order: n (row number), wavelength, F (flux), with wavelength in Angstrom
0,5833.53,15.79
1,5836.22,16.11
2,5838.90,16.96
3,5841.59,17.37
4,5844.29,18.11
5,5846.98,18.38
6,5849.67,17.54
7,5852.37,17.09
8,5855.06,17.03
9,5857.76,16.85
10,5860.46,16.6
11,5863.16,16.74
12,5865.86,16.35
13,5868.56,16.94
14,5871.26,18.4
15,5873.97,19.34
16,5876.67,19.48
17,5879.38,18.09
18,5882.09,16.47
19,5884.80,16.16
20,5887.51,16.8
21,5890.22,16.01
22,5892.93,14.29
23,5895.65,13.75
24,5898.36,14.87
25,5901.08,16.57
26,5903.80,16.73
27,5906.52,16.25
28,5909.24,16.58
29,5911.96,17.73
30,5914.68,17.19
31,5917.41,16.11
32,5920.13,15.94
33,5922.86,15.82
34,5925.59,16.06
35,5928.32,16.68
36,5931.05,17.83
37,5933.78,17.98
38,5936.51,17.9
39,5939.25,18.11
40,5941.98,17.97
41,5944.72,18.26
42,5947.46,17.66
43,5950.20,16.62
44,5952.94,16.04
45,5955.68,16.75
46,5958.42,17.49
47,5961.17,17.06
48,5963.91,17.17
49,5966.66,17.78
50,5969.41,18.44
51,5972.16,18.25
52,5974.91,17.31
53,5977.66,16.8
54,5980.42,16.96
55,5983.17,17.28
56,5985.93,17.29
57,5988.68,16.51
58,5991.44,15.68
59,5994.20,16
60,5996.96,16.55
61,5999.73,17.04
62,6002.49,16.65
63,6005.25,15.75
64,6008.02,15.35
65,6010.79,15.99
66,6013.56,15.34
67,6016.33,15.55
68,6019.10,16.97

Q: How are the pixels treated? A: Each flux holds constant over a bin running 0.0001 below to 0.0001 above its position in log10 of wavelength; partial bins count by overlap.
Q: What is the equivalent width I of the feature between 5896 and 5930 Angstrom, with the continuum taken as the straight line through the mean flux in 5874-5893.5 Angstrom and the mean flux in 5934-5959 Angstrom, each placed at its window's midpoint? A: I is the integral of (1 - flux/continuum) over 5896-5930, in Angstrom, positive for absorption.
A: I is 1.8 Angstrom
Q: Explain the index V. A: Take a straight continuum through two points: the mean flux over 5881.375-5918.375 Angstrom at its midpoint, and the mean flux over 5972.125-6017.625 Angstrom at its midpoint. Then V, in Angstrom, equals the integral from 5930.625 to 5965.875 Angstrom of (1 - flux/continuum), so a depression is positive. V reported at -2.5 Angstrom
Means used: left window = 16.1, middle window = 17.4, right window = 16.4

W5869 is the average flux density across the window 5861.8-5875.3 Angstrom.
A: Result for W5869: 17.6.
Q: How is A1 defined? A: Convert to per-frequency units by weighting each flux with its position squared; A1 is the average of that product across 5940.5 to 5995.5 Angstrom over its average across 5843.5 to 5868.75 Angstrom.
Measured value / 1.0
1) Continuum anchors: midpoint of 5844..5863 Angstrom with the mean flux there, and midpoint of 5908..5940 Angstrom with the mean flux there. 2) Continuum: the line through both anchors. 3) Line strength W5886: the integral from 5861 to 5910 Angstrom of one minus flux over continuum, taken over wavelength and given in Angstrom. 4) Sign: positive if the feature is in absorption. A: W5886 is 1.4 Angstrom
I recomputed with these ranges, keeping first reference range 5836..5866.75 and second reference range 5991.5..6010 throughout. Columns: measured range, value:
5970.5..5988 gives -1.06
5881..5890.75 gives 0.31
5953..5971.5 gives -1.08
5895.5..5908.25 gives 0.74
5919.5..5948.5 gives -1.26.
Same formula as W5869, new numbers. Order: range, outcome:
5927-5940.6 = 17.7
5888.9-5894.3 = 15.1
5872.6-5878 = 19.4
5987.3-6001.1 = 16.4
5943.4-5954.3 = 17.1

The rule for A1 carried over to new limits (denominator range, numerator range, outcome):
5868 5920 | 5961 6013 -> 1.04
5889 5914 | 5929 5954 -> 1.12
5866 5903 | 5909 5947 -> 1.05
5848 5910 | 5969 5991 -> 1.07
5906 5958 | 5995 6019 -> 0.97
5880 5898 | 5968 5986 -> 1.15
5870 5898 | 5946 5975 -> 1.06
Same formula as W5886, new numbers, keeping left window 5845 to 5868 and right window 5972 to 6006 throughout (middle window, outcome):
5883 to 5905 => 1.7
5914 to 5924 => 0.4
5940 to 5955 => -0.4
